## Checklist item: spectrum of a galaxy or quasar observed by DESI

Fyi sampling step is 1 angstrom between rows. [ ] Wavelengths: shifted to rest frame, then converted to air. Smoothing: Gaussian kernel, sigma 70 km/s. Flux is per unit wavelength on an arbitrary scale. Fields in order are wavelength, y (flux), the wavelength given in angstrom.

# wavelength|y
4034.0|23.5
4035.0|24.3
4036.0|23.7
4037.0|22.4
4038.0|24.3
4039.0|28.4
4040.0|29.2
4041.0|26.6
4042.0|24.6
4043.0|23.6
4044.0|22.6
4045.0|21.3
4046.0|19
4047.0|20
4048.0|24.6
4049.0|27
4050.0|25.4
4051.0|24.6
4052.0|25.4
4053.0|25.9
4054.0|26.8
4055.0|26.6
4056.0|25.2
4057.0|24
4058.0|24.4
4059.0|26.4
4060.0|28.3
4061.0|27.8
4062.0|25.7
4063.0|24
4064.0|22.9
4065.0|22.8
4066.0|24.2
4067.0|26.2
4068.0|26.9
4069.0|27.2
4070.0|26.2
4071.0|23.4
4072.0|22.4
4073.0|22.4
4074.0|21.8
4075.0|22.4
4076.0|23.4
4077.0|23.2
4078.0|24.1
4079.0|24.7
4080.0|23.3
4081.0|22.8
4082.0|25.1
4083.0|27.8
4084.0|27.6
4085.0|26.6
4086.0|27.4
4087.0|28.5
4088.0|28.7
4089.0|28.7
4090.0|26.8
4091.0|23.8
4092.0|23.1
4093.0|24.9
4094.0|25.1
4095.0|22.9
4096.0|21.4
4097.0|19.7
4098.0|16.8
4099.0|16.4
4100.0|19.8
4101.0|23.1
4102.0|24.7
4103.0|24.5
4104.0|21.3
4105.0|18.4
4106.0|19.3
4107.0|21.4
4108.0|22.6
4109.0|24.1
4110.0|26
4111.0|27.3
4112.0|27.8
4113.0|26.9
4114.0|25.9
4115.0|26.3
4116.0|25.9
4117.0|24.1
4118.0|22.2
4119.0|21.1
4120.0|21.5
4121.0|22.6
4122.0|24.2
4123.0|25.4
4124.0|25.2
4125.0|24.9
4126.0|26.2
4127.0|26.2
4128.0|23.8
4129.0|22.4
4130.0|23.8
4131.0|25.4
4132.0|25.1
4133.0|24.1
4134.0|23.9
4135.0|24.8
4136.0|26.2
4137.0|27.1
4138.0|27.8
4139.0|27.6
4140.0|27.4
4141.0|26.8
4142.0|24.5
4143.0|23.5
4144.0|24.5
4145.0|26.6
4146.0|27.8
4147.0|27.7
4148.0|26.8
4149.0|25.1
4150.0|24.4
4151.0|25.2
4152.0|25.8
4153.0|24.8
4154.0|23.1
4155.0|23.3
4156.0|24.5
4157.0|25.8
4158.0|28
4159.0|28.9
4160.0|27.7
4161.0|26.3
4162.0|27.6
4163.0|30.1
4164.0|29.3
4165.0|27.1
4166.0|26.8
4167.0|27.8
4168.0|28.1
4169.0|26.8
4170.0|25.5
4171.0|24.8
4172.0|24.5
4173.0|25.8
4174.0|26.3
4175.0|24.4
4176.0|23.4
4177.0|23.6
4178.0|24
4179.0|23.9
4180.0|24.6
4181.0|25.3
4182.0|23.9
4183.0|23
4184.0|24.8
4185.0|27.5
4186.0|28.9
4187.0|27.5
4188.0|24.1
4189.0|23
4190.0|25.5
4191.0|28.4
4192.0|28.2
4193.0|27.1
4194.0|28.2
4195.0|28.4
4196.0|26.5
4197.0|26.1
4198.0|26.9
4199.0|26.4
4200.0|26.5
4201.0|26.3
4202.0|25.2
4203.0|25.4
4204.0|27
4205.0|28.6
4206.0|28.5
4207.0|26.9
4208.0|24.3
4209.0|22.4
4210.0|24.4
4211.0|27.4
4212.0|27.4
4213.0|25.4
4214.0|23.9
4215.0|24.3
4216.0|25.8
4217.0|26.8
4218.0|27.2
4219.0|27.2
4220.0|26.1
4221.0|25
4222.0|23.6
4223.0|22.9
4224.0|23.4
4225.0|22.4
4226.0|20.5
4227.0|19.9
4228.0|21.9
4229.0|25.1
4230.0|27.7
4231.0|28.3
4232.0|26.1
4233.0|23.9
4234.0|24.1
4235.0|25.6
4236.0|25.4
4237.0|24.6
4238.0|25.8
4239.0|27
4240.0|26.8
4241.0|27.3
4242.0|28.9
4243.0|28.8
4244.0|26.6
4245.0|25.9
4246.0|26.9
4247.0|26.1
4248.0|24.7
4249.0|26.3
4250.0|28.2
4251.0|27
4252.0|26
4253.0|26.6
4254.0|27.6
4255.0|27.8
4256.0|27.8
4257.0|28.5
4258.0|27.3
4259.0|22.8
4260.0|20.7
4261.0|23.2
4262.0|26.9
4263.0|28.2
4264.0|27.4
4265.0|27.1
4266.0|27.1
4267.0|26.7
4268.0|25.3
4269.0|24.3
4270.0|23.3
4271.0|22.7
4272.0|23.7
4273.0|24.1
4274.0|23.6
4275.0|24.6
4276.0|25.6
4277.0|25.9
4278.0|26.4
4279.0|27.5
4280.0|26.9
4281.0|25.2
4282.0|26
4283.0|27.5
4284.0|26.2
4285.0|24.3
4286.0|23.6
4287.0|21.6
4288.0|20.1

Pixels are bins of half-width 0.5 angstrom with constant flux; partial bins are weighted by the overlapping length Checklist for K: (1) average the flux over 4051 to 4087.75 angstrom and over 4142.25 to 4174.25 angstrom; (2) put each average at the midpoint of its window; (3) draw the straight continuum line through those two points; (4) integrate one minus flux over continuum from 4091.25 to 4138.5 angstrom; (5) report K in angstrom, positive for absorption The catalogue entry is 3.7 angstrom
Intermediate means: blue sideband 25.1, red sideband 26.2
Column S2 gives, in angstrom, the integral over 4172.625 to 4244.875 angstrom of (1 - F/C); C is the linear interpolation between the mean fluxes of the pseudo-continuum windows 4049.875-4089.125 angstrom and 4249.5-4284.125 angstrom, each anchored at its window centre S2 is 0.20 angstrom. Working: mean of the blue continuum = 25.2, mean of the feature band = 25.6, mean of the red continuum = 25.9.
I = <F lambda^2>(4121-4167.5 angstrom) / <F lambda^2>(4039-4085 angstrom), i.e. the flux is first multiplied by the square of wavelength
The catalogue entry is 1.09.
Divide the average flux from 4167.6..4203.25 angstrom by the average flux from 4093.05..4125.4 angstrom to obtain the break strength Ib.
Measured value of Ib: 1.1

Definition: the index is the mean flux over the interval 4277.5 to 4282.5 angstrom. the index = 26.4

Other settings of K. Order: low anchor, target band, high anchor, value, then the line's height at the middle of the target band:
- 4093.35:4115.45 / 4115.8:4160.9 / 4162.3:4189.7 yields -1.84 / 24.2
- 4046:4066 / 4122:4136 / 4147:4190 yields 0.41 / 25.5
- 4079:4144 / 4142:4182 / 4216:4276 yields -1.64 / 24.8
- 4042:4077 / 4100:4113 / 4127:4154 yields 0.86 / 25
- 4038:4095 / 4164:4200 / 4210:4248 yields -0.94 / 25.3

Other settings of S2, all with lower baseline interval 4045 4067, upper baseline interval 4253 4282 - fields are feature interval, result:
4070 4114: 1.92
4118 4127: 0.40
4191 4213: -1.04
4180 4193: -0.27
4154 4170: -1.15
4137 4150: -0.60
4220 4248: 0.35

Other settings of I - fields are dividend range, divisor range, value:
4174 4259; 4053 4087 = 1.11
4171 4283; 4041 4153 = 1.11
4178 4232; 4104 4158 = 1.07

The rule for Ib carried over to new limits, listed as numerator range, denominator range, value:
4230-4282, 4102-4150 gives 1.05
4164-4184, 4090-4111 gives 1.14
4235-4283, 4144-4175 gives 0.99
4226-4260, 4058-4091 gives 1.03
